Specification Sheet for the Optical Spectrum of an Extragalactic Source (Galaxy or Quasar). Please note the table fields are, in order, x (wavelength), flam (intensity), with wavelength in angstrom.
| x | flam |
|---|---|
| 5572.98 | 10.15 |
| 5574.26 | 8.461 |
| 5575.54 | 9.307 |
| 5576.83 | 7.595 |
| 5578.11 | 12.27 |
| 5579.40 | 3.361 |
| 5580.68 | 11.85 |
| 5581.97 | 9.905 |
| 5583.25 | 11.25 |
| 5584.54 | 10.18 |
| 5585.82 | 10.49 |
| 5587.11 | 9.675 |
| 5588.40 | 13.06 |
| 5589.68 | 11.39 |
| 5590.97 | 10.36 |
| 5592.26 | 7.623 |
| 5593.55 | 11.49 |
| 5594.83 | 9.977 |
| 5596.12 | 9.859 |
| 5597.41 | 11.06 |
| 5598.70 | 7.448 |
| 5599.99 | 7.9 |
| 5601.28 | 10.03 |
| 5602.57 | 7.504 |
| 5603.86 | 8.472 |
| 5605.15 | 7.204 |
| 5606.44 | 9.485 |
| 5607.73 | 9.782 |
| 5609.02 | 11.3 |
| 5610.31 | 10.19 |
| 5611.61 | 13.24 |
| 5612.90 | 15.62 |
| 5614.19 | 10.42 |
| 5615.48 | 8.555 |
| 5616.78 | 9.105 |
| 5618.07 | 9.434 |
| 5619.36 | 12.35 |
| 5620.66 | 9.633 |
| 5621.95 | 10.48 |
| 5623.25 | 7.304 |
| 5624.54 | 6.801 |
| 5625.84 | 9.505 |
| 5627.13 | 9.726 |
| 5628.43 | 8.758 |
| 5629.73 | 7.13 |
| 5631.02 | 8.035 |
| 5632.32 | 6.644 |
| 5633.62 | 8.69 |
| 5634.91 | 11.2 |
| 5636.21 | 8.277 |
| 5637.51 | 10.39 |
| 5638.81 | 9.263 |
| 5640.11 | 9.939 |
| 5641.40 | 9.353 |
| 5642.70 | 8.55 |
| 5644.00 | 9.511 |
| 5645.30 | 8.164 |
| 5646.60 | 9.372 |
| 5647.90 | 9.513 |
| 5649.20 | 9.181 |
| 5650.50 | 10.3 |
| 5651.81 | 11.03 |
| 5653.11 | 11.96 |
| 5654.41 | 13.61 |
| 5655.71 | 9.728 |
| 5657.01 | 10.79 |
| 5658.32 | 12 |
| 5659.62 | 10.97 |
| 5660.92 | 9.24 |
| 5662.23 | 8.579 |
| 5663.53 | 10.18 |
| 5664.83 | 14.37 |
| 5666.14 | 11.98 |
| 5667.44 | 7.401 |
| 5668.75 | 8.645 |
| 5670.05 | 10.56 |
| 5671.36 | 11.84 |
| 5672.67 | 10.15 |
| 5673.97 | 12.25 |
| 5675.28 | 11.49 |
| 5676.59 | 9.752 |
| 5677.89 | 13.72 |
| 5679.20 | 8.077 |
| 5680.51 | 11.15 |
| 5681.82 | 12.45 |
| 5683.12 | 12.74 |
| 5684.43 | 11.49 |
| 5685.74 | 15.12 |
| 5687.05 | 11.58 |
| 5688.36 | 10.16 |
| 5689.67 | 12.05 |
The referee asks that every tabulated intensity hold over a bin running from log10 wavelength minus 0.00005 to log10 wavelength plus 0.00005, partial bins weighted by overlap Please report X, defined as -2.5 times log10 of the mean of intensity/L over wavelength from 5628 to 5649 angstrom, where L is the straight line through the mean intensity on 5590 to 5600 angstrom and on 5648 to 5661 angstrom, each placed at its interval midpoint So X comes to 0.18 mag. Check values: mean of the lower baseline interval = 9.62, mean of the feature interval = 8.93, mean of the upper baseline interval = 10.9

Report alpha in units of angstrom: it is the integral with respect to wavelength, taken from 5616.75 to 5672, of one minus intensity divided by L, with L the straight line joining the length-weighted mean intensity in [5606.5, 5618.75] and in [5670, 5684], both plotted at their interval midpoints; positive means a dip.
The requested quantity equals 6.5 angstrom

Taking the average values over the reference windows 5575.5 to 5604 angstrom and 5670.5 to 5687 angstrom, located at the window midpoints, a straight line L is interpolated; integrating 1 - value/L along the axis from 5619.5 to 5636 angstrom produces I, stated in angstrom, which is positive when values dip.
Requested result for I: 2.8 angstrom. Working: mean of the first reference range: 9.68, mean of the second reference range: 11.7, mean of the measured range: 8.76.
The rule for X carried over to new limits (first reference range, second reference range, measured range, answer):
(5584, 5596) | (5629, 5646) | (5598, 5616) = 0.00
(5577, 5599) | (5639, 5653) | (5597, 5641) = 0.04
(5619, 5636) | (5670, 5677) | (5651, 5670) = -0.03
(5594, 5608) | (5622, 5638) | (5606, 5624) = -0.19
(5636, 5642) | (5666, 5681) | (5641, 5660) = -0.04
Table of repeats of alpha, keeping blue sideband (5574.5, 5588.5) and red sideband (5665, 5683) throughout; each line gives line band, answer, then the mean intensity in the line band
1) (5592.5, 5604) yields 0.8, 9.28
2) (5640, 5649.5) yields 1.2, 9.16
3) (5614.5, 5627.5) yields 1.2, 9.31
